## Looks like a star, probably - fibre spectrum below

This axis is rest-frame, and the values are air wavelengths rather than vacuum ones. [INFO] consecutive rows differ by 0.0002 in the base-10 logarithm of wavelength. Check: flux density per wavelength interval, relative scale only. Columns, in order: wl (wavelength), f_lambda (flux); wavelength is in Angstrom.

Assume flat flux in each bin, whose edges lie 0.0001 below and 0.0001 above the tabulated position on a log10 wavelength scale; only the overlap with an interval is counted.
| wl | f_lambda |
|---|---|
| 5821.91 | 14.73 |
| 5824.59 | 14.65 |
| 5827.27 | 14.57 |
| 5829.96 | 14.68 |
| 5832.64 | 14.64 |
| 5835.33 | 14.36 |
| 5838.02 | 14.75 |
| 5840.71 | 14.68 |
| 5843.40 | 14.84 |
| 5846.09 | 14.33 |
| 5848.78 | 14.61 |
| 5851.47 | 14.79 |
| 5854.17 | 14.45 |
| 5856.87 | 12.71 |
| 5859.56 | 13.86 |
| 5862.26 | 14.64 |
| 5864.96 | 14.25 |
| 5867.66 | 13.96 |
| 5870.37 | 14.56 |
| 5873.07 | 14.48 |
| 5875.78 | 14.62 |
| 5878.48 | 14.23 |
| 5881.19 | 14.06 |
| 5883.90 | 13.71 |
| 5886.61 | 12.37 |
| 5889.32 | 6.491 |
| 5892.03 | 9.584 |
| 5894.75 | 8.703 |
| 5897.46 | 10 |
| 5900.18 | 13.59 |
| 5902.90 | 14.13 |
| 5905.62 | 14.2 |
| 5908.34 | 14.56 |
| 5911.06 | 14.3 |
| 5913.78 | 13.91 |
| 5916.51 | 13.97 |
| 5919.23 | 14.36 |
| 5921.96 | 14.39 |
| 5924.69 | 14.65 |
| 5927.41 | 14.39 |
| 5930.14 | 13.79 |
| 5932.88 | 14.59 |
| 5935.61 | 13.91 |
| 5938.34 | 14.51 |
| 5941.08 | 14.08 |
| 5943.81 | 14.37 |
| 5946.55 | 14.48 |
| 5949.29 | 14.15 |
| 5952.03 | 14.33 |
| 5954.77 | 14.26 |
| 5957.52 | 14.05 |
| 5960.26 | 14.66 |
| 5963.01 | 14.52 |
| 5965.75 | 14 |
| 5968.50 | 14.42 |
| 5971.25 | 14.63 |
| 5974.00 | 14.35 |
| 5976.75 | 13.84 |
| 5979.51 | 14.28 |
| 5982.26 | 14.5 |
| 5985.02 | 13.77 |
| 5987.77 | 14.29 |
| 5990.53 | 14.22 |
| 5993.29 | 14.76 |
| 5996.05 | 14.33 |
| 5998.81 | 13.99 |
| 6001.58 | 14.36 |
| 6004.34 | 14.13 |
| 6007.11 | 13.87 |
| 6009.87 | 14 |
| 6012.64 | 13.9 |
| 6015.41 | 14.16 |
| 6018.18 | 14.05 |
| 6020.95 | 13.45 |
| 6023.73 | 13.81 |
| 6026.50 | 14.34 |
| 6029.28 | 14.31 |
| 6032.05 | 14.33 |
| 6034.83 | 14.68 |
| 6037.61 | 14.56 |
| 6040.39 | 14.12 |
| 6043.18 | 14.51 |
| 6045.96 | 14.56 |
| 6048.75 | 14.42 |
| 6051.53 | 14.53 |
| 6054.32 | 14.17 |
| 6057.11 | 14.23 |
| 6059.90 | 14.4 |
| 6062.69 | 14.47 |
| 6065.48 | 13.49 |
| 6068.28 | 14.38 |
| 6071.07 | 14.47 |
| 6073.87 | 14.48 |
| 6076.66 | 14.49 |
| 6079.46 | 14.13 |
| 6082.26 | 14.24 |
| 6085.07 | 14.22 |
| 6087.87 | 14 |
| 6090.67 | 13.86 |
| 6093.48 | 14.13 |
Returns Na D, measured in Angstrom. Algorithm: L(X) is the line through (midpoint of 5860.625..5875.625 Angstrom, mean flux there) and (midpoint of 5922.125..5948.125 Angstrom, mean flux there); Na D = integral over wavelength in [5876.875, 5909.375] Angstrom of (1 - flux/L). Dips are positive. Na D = 5.03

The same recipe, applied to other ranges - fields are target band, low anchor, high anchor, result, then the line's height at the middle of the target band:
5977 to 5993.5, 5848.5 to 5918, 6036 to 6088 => -0.5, 13.9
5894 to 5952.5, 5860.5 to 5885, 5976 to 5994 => 1.7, 14.3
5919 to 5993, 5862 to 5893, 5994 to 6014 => -3.2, 13.7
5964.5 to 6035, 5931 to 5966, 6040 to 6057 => 0.8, 14.3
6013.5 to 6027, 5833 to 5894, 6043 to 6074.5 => 0.2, 14.2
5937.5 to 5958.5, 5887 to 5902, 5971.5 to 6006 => -3.2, 12.4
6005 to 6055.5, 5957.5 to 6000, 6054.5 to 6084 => 0.3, 14.3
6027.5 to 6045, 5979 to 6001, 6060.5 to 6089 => -0.2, 14.3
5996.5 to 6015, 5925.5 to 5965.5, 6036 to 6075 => 0.3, 14.3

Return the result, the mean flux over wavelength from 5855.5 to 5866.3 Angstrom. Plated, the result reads 13.9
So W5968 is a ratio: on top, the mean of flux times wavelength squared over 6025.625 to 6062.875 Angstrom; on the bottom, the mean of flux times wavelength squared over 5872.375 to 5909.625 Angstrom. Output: 1.22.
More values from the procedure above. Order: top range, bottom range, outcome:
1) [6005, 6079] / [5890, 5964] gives 1.08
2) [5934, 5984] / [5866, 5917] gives 1.13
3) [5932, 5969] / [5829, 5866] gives 1.03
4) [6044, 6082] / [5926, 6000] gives 1.04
